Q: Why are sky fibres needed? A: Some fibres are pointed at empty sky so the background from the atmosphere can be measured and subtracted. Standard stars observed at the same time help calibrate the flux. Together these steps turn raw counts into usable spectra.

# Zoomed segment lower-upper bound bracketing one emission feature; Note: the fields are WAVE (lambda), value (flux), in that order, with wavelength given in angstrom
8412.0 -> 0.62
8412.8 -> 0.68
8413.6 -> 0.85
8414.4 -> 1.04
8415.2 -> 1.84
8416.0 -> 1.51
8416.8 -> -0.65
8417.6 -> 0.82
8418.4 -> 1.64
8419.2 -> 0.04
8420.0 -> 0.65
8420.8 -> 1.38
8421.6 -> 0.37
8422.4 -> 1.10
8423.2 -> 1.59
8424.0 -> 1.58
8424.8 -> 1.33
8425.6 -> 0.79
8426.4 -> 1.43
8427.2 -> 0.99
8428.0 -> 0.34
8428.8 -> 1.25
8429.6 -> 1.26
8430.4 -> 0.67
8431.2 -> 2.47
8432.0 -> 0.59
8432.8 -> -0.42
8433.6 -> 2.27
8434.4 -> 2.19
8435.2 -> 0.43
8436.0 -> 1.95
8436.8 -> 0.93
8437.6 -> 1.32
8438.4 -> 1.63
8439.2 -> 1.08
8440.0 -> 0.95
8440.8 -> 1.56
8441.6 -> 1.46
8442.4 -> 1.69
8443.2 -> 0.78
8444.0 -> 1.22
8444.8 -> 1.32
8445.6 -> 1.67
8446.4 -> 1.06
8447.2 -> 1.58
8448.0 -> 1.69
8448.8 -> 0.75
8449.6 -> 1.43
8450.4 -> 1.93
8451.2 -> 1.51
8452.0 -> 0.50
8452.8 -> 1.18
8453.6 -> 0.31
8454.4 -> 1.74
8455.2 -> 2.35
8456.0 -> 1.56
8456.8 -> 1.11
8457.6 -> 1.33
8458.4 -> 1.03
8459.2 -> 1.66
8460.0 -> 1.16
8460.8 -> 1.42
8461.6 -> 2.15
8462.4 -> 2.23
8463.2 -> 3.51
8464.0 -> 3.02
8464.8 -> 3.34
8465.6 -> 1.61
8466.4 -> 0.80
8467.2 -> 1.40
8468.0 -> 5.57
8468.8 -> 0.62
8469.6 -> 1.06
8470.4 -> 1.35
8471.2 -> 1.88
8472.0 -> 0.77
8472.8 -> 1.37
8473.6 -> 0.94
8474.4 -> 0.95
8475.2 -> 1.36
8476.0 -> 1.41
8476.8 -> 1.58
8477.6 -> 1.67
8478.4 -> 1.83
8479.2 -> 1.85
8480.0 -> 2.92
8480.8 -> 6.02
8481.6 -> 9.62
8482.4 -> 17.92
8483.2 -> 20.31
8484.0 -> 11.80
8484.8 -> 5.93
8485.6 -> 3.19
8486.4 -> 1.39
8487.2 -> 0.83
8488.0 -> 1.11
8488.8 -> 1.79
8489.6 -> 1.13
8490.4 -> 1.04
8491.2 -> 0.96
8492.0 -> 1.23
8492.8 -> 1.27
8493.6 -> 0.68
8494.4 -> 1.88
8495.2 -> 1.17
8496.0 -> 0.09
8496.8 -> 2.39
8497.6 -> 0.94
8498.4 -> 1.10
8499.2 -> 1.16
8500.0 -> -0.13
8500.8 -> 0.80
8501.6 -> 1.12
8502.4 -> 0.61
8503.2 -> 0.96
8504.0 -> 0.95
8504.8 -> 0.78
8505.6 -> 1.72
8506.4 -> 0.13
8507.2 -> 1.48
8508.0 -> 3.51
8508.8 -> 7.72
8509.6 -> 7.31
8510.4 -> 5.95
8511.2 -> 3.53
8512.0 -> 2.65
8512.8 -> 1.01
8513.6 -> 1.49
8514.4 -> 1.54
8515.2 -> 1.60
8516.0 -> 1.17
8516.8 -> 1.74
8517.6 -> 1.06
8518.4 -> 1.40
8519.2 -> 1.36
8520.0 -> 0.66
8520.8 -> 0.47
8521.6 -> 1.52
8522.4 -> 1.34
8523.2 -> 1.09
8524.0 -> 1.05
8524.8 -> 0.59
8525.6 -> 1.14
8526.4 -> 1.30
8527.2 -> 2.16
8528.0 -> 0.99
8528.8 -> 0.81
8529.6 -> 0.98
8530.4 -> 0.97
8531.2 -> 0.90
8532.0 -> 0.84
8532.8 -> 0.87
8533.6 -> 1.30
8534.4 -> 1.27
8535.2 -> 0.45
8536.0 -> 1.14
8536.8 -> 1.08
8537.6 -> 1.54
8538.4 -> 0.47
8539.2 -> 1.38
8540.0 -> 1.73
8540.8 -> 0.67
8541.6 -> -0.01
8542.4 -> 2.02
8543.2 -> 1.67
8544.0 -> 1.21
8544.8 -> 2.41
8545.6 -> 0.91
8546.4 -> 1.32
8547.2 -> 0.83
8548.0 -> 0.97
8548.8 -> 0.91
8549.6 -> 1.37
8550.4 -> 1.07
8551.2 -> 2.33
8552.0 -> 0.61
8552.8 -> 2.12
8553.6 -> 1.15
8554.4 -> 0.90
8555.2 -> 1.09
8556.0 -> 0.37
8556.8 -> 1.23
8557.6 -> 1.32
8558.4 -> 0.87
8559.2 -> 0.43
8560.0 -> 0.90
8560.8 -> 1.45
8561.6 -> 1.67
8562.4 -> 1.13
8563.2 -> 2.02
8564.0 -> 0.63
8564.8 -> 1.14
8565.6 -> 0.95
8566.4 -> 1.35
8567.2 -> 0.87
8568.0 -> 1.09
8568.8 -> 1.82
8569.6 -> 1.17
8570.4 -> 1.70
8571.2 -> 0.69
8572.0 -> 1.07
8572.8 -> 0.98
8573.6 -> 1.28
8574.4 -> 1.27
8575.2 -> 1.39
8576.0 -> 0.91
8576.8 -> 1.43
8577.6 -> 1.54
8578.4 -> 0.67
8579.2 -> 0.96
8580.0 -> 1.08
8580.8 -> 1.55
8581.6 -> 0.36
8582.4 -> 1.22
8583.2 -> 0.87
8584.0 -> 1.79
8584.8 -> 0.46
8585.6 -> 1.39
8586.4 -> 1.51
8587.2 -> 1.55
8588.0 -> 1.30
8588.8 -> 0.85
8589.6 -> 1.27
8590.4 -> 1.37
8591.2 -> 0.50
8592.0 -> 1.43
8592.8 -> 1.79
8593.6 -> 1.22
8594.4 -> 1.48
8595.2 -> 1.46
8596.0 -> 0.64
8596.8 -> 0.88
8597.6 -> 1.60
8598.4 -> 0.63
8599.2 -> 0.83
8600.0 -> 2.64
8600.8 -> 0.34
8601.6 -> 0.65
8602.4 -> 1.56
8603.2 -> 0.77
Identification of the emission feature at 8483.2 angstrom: H-alpha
